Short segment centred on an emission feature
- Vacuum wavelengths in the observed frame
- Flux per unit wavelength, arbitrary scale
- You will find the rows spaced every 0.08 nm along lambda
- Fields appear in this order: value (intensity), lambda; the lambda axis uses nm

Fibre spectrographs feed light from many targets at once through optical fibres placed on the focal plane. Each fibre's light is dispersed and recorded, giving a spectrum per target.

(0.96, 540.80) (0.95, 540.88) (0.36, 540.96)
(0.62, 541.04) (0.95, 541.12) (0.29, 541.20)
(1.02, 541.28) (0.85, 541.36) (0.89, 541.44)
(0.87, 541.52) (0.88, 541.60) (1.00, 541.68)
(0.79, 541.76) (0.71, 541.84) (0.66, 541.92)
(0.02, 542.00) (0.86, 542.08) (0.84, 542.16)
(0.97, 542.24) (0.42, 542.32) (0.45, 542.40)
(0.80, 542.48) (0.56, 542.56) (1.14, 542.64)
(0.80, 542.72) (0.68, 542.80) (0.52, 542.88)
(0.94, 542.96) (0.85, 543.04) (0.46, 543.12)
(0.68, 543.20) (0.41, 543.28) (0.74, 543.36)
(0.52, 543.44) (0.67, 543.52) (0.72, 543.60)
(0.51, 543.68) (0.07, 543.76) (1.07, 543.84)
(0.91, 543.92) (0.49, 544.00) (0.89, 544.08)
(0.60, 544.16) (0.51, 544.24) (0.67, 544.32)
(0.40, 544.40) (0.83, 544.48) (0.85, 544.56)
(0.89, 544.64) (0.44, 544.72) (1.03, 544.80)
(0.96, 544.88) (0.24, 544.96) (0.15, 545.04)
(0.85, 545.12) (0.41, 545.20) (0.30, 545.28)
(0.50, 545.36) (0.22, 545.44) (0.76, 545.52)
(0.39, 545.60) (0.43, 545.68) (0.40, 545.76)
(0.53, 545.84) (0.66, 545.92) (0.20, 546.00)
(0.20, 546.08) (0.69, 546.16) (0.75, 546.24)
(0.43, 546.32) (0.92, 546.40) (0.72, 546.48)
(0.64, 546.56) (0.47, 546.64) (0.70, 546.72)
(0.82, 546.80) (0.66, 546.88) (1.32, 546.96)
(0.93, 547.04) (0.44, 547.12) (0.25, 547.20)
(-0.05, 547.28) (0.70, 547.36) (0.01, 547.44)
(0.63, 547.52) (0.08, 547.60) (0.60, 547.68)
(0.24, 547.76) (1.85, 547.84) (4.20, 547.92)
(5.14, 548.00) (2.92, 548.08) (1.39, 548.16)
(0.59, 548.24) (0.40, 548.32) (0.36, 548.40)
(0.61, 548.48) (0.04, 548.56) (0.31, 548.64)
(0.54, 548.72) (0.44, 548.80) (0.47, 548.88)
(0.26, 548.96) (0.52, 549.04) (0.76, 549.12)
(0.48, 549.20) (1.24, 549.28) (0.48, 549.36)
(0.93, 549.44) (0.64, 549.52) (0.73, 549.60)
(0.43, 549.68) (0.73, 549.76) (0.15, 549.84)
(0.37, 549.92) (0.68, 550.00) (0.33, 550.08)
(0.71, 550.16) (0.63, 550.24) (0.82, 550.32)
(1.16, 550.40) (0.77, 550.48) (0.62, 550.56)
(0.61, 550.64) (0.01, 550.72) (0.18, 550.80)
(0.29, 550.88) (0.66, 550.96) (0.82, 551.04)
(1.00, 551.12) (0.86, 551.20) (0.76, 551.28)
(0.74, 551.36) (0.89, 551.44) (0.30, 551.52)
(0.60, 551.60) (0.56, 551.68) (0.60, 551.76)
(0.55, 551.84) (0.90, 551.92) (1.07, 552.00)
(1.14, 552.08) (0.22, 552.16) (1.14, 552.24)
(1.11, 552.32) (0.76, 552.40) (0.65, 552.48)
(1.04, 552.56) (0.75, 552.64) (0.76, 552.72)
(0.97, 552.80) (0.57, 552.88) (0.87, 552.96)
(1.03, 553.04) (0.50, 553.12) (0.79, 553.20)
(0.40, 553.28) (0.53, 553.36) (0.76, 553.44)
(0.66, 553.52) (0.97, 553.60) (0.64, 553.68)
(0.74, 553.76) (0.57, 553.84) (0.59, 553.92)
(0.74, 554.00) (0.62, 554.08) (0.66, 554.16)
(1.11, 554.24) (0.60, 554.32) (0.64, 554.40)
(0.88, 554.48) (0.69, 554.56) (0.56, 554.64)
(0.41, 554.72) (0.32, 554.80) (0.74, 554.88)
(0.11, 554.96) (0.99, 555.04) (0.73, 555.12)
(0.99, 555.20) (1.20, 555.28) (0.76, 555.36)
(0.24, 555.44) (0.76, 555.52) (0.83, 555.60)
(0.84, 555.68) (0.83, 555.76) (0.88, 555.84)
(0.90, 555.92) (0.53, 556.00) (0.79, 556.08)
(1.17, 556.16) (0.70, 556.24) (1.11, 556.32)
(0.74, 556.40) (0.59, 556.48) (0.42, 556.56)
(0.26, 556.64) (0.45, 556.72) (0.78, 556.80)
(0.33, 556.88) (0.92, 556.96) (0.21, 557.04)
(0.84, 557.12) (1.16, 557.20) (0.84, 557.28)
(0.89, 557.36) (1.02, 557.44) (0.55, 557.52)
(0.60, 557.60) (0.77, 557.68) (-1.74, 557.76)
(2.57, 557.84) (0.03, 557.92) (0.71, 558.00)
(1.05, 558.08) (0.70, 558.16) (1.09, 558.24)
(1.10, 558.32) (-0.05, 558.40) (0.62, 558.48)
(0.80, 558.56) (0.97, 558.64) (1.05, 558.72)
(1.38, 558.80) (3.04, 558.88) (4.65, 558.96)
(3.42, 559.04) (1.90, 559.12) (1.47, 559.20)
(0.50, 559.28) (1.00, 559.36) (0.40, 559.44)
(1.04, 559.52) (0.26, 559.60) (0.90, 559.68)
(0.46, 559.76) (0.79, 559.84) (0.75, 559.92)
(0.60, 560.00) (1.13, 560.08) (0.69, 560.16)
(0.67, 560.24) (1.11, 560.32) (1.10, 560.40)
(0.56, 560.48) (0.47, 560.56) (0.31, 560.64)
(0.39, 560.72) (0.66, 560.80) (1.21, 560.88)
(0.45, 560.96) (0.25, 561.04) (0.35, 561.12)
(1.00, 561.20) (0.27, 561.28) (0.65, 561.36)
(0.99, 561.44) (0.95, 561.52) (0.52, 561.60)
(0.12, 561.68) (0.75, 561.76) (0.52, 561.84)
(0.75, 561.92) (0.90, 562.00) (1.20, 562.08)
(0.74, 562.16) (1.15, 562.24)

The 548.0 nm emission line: H-beta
